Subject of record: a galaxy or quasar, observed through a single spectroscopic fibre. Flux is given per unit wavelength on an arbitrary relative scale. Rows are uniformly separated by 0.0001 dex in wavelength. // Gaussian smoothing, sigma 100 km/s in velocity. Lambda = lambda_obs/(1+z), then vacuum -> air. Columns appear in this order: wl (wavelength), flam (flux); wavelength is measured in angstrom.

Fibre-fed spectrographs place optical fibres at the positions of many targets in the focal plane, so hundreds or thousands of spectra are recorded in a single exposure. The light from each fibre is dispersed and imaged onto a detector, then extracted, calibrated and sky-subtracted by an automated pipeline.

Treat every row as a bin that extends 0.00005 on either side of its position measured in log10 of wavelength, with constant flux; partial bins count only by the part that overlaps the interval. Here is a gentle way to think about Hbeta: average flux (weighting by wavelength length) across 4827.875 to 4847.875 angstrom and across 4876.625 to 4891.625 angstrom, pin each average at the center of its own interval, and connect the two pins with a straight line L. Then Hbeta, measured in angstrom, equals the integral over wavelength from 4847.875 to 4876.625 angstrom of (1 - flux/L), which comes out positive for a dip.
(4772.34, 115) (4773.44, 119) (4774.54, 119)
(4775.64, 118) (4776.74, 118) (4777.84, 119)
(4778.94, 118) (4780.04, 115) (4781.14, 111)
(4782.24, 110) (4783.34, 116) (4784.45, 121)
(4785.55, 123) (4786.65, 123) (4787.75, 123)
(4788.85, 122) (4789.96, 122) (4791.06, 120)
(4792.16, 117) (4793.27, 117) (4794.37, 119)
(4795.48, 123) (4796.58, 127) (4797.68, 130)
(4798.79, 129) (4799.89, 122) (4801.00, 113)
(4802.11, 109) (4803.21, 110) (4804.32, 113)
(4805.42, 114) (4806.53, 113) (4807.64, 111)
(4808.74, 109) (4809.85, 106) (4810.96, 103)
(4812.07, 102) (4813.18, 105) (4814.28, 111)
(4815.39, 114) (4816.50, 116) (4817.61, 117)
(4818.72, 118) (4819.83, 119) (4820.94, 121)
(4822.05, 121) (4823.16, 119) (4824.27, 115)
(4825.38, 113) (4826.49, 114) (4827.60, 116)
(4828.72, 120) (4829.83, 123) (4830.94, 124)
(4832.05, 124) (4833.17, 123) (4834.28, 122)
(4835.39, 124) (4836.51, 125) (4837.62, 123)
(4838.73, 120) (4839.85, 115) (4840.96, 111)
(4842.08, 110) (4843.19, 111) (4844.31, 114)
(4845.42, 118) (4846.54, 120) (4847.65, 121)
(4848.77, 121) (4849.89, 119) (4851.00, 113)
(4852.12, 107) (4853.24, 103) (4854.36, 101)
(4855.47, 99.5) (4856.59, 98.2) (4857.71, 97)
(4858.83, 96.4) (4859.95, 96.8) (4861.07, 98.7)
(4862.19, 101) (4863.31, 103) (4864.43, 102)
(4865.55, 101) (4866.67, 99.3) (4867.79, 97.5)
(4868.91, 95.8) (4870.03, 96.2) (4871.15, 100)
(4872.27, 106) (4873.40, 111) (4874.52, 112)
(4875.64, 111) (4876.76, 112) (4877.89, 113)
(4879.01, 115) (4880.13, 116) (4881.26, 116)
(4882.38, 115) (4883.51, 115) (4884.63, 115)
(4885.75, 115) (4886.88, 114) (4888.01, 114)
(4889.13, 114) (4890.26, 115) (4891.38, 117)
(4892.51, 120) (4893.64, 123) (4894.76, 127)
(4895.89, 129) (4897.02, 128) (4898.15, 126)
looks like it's 3.2 angstrom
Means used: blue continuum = 119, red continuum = 115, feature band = 104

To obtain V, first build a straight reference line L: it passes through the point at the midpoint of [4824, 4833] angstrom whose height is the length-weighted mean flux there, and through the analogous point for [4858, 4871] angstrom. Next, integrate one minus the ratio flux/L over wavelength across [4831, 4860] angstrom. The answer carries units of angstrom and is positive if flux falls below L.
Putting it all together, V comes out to -1.0 angstrom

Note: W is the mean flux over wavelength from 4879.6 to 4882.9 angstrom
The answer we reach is 116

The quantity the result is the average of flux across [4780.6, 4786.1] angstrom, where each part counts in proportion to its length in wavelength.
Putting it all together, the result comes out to 116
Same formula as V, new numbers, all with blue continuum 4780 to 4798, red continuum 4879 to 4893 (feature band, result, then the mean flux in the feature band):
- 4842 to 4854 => 0.31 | 114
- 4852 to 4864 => 1.73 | 99.9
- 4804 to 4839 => 0.66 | 116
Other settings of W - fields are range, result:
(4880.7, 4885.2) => 115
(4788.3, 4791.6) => 121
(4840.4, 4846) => 113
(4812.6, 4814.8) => 108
